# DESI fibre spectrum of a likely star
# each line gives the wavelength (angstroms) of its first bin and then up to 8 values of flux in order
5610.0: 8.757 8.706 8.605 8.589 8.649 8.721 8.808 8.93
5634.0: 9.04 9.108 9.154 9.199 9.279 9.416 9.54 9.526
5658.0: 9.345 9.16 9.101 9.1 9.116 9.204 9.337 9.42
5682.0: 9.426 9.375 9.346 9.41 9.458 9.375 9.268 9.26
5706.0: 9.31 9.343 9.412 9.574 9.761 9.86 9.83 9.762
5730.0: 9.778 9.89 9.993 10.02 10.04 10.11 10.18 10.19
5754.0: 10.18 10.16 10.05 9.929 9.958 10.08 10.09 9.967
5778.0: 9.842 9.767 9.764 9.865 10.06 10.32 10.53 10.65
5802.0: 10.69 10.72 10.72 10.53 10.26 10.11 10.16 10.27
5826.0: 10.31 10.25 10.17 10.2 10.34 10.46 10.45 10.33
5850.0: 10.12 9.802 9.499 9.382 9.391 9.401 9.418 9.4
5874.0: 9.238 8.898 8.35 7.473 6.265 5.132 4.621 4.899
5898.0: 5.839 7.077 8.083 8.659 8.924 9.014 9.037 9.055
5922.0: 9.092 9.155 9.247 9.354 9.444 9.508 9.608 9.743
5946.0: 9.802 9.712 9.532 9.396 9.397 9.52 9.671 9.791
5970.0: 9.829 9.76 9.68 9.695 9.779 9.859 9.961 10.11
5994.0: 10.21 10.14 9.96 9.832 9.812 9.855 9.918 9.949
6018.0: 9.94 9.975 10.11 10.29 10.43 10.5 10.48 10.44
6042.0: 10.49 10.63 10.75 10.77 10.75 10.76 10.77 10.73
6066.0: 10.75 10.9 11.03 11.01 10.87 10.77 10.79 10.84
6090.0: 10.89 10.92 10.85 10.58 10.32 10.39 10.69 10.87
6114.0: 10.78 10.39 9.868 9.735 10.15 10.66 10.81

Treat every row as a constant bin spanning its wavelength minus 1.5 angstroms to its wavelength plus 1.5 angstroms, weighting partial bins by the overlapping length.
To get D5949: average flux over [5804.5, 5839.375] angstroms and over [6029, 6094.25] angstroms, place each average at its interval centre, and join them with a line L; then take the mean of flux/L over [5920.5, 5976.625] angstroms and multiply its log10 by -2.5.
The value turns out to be 0.109 mag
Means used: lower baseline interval 10.3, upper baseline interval 10.7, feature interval 9.54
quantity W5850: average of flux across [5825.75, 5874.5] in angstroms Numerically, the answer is 9.89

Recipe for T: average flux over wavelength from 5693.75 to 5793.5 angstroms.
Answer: 9.84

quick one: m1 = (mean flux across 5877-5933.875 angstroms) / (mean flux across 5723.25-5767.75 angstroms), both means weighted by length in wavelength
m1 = 0.78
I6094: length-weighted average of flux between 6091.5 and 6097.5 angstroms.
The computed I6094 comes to 10.9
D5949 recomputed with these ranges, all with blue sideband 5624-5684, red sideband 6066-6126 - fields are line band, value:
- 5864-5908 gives 0.31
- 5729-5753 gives -0.06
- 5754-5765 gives -0.06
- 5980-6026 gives 0.04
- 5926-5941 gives 0.08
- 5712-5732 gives -0.04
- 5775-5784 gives -0.02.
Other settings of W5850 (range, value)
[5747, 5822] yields 10.2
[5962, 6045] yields 10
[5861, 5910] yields 7.66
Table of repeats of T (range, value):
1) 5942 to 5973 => 9.64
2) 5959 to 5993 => 9.79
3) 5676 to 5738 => 9.54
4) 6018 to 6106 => 10.6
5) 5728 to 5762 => 10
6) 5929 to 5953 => 9.58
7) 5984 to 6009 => 9.98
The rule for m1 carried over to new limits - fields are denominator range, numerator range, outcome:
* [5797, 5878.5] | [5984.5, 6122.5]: 1.04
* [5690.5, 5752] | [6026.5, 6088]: 1.10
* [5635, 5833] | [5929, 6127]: 1.04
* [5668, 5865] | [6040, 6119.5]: 1.08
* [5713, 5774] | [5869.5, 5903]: 0.71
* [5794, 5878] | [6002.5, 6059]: 1.02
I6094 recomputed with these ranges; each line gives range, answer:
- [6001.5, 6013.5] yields 9.85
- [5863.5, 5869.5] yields 9.41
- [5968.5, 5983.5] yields 9.75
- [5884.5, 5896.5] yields 5.23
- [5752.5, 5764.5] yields 10.1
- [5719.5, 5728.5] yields 9.82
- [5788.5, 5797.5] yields 10.3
